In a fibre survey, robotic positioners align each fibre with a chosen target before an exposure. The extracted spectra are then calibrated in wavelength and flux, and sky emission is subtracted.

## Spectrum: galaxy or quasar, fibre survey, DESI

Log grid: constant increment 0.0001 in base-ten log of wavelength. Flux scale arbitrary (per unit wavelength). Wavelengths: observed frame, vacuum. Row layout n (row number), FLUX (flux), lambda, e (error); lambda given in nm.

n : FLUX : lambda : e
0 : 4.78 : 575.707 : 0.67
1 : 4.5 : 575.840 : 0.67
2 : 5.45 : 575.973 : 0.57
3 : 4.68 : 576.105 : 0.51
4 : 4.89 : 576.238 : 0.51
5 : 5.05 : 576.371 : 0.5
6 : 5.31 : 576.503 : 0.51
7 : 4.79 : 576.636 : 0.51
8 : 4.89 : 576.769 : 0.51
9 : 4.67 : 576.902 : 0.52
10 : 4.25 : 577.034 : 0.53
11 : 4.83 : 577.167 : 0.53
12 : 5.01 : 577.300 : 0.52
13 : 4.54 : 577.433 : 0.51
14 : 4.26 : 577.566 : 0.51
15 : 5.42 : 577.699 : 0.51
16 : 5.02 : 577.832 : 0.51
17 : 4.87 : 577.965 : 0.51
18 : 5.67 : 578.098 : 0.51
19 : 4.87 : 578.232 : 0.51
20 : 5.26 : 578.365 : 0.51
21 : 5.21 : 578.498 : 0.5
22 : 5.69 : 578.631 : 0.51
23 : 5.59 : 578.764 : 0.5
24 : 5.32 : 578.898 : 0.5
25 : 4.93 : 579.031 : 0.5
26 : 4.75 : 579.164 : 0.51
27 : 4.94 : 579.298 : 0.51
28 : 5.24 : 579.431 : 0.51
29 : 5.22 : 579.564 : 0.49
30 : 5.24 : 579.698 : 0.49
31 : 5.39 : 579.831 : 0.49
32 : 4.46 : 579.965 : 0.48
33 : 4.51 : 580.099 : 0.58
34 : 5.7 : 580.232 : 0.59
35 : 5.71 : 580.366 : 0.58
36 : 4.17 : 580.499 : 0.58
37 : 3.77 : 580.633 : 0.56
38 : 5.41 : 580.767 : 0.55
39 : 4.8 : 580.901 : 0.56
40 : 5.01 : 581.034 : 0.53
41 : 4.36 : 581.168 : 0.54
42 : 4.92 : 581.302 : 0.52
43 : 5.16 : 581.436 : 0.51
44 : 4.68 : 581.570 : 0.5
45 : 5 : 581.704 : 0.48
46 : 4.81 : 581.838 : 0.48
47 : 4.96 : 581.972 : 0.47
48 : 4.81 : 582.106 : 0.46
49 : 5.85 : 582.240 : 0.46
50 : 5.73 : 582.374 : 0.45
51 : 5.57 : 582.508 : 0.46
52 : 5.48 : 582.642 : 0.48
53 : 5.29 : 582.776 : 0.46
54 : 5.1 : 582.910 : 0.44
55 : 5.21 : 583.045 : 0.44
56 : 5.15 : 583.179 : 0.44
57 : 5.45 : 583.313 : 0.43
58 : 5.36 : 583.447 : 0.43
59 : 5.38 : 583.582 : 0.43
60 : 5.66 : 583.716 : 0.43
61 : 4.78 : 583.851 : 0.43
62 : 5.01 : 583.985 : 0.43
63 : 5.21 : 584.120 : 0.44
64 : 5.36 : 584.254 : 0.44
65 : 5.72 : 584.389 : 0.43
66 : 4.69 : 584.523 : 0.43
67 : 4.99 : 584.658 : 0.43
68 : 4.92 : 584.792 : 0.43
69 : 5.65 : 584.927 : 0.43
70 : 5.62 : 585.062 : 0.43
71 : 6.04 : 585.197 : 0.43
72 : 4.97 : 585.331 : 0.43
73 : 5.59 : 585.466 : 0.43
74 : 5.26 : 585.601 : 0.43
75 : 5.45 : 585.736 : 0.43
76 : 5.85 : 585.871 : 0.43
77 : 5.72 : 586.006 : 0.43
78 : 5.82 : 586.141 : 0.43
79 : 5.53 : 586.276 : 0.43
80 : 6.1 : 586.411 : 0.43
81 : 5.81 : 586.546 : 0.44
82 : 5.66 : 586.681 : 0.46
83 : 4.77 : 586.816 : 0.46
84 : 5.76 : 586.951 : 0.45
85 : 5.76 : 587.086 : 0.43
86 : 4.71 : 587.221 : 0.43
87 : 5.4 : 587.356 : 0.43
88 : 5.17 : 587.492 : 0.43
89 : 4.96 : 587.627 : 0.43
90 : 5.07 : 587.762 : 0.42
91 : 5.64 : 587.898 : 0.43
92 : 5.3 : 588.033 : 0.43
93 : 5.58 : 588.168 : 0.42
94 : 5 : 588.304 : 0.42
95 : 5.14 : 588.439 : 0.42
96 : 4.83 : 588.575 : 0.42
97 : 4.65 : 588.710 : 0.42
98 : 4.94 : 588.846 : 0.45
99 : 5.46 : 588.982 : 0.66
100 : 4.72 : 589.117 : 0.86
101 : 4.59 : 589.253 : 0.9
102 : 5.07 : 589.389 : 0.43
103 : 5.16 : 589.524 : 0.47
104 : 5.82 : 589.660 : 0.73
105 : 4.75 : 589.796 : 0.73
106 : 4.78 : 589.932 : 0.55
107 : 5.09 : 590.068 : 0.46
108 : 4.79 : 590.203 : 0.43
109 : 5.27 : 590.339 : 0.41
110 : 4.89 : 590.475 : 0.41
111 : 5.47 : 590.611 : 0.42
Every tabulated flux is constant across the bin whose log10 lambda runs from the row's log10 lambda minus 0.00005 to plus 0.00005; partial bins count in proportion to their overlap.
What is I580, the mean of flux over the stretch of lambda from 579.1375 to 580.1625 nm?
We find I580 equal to 4.98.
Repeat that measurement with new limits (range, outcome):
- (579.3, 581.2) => 4.94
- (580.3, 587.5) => 5.26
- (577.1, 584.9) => 5.1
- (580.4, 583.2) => 5.02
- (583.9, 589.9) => 5.3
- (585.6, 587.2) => 5.61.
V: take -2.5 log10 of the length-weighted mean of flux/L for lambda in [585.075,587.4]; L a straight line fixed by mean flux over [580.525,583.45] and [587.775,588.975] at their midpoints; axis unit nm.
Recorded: -0.09 mag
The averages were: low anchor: 5.07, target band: 5.55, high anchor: 5.15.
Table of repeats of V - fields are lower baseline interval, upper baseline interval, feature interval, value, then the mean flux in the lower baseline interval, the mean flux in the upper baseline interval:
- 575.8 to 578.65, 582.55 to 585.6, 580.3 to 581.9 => 0.073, 4.95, 5.3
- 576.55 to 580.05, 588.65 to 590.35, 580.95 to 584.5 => -0.038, 5.01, 5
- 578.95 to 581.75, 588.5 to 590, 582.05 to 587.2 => -0.098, 4.92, 4.98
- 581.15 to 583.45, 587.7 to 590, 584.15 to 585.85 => -0.047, 5.17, 5.09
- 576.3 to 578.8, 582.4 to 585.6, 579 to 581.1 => 0.037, 5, 5.32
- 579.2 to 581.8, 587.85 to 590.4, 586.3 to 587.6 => -0.085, 4.93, 5.08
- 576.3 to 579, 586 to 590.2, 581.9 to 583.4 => -0.042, 5.02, 5.24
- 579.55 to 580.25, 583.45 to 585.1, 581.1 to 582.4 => 0.025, 5.03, 5.24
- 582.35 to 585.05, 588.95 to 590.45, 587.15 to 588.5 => -0.019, 5.29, 5.03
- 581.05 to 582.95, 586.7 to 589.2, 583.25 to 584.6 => -0.026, 5.12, 5.17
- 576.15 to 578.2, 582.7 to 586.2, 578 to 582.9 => 0.001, 4.89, 5.35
